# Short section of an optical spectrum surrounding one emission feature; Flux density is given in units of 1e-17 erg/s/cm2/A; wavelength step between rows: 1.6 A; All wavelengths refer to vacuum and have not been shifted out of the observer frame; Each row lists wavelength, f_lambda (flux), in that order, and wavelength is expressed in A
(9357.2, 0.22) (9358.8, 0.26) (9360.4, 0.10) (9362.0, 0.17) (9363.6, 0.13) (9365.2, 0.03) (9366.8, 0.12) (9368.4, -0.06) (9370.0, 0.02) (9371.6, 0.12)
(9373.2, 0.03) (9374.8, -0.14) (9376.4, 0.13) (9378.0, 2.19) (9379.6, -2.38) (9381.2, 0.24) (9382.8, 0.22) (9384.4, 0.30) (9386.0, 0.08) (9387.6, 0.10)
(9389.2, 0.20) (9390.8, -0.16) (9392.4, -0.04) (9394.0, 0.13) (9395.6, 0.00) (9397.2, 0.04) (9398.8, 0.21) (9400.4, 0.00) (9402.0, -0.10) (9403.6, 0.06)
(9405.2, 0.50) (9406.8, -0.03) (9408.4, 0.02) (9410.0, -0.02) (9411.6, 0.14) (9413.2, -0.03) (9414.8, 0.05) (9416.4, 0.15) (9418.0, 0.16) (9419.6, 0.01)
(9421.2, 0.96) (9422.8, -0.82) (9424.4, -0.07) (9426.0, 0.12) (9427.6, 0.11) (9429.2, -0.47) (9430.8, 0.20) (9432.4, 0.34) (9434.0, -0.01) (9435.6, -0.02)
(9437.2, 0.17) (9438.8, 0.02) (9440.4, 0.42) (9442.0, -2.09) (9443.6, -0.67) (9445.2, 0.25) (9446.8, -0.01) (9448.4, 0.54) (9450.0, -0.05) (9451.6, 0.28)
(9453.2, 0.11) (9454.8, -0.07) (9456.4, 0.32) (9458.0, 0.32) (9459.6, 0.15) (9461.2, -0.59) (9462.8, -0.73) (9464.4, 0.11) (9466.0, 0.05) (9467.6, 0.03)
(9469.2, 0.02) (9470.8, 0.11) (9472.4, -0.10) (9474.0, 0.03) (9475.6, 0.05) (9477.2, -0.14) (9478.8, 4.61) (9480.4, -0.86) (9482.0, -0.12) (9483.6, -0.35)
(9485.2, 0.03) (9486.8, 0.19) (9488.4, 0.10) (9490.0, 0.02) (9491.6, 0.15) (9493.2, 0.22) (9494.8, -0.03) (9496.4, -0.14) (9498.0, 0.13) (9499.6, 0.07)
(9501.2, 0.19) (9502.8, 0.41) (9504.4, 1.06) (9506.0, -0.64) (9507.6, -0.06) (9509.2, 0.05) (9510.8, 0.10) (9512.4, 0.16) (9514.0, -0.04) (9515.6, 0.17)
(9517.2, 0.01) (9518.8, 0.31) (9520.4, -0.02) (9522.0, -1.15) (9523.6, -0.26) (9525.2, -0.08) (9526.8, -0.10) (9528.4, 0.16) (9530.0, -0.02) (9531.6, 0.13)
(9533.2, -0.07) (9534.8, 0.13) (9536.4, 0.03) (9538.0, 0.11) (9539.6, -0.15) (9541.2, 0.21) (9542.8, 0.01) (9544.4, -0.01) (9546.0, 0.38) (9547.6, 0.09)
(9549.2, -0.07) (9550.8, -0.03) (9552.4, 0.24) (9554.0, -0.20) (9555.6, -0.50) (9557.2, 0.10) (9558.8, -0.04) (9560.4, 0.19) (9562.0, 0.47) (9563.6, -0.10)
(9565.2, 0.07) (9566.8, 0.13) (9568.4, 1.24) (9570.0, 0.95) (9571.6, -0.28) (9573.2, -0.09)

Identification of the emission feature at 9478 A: H-beta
